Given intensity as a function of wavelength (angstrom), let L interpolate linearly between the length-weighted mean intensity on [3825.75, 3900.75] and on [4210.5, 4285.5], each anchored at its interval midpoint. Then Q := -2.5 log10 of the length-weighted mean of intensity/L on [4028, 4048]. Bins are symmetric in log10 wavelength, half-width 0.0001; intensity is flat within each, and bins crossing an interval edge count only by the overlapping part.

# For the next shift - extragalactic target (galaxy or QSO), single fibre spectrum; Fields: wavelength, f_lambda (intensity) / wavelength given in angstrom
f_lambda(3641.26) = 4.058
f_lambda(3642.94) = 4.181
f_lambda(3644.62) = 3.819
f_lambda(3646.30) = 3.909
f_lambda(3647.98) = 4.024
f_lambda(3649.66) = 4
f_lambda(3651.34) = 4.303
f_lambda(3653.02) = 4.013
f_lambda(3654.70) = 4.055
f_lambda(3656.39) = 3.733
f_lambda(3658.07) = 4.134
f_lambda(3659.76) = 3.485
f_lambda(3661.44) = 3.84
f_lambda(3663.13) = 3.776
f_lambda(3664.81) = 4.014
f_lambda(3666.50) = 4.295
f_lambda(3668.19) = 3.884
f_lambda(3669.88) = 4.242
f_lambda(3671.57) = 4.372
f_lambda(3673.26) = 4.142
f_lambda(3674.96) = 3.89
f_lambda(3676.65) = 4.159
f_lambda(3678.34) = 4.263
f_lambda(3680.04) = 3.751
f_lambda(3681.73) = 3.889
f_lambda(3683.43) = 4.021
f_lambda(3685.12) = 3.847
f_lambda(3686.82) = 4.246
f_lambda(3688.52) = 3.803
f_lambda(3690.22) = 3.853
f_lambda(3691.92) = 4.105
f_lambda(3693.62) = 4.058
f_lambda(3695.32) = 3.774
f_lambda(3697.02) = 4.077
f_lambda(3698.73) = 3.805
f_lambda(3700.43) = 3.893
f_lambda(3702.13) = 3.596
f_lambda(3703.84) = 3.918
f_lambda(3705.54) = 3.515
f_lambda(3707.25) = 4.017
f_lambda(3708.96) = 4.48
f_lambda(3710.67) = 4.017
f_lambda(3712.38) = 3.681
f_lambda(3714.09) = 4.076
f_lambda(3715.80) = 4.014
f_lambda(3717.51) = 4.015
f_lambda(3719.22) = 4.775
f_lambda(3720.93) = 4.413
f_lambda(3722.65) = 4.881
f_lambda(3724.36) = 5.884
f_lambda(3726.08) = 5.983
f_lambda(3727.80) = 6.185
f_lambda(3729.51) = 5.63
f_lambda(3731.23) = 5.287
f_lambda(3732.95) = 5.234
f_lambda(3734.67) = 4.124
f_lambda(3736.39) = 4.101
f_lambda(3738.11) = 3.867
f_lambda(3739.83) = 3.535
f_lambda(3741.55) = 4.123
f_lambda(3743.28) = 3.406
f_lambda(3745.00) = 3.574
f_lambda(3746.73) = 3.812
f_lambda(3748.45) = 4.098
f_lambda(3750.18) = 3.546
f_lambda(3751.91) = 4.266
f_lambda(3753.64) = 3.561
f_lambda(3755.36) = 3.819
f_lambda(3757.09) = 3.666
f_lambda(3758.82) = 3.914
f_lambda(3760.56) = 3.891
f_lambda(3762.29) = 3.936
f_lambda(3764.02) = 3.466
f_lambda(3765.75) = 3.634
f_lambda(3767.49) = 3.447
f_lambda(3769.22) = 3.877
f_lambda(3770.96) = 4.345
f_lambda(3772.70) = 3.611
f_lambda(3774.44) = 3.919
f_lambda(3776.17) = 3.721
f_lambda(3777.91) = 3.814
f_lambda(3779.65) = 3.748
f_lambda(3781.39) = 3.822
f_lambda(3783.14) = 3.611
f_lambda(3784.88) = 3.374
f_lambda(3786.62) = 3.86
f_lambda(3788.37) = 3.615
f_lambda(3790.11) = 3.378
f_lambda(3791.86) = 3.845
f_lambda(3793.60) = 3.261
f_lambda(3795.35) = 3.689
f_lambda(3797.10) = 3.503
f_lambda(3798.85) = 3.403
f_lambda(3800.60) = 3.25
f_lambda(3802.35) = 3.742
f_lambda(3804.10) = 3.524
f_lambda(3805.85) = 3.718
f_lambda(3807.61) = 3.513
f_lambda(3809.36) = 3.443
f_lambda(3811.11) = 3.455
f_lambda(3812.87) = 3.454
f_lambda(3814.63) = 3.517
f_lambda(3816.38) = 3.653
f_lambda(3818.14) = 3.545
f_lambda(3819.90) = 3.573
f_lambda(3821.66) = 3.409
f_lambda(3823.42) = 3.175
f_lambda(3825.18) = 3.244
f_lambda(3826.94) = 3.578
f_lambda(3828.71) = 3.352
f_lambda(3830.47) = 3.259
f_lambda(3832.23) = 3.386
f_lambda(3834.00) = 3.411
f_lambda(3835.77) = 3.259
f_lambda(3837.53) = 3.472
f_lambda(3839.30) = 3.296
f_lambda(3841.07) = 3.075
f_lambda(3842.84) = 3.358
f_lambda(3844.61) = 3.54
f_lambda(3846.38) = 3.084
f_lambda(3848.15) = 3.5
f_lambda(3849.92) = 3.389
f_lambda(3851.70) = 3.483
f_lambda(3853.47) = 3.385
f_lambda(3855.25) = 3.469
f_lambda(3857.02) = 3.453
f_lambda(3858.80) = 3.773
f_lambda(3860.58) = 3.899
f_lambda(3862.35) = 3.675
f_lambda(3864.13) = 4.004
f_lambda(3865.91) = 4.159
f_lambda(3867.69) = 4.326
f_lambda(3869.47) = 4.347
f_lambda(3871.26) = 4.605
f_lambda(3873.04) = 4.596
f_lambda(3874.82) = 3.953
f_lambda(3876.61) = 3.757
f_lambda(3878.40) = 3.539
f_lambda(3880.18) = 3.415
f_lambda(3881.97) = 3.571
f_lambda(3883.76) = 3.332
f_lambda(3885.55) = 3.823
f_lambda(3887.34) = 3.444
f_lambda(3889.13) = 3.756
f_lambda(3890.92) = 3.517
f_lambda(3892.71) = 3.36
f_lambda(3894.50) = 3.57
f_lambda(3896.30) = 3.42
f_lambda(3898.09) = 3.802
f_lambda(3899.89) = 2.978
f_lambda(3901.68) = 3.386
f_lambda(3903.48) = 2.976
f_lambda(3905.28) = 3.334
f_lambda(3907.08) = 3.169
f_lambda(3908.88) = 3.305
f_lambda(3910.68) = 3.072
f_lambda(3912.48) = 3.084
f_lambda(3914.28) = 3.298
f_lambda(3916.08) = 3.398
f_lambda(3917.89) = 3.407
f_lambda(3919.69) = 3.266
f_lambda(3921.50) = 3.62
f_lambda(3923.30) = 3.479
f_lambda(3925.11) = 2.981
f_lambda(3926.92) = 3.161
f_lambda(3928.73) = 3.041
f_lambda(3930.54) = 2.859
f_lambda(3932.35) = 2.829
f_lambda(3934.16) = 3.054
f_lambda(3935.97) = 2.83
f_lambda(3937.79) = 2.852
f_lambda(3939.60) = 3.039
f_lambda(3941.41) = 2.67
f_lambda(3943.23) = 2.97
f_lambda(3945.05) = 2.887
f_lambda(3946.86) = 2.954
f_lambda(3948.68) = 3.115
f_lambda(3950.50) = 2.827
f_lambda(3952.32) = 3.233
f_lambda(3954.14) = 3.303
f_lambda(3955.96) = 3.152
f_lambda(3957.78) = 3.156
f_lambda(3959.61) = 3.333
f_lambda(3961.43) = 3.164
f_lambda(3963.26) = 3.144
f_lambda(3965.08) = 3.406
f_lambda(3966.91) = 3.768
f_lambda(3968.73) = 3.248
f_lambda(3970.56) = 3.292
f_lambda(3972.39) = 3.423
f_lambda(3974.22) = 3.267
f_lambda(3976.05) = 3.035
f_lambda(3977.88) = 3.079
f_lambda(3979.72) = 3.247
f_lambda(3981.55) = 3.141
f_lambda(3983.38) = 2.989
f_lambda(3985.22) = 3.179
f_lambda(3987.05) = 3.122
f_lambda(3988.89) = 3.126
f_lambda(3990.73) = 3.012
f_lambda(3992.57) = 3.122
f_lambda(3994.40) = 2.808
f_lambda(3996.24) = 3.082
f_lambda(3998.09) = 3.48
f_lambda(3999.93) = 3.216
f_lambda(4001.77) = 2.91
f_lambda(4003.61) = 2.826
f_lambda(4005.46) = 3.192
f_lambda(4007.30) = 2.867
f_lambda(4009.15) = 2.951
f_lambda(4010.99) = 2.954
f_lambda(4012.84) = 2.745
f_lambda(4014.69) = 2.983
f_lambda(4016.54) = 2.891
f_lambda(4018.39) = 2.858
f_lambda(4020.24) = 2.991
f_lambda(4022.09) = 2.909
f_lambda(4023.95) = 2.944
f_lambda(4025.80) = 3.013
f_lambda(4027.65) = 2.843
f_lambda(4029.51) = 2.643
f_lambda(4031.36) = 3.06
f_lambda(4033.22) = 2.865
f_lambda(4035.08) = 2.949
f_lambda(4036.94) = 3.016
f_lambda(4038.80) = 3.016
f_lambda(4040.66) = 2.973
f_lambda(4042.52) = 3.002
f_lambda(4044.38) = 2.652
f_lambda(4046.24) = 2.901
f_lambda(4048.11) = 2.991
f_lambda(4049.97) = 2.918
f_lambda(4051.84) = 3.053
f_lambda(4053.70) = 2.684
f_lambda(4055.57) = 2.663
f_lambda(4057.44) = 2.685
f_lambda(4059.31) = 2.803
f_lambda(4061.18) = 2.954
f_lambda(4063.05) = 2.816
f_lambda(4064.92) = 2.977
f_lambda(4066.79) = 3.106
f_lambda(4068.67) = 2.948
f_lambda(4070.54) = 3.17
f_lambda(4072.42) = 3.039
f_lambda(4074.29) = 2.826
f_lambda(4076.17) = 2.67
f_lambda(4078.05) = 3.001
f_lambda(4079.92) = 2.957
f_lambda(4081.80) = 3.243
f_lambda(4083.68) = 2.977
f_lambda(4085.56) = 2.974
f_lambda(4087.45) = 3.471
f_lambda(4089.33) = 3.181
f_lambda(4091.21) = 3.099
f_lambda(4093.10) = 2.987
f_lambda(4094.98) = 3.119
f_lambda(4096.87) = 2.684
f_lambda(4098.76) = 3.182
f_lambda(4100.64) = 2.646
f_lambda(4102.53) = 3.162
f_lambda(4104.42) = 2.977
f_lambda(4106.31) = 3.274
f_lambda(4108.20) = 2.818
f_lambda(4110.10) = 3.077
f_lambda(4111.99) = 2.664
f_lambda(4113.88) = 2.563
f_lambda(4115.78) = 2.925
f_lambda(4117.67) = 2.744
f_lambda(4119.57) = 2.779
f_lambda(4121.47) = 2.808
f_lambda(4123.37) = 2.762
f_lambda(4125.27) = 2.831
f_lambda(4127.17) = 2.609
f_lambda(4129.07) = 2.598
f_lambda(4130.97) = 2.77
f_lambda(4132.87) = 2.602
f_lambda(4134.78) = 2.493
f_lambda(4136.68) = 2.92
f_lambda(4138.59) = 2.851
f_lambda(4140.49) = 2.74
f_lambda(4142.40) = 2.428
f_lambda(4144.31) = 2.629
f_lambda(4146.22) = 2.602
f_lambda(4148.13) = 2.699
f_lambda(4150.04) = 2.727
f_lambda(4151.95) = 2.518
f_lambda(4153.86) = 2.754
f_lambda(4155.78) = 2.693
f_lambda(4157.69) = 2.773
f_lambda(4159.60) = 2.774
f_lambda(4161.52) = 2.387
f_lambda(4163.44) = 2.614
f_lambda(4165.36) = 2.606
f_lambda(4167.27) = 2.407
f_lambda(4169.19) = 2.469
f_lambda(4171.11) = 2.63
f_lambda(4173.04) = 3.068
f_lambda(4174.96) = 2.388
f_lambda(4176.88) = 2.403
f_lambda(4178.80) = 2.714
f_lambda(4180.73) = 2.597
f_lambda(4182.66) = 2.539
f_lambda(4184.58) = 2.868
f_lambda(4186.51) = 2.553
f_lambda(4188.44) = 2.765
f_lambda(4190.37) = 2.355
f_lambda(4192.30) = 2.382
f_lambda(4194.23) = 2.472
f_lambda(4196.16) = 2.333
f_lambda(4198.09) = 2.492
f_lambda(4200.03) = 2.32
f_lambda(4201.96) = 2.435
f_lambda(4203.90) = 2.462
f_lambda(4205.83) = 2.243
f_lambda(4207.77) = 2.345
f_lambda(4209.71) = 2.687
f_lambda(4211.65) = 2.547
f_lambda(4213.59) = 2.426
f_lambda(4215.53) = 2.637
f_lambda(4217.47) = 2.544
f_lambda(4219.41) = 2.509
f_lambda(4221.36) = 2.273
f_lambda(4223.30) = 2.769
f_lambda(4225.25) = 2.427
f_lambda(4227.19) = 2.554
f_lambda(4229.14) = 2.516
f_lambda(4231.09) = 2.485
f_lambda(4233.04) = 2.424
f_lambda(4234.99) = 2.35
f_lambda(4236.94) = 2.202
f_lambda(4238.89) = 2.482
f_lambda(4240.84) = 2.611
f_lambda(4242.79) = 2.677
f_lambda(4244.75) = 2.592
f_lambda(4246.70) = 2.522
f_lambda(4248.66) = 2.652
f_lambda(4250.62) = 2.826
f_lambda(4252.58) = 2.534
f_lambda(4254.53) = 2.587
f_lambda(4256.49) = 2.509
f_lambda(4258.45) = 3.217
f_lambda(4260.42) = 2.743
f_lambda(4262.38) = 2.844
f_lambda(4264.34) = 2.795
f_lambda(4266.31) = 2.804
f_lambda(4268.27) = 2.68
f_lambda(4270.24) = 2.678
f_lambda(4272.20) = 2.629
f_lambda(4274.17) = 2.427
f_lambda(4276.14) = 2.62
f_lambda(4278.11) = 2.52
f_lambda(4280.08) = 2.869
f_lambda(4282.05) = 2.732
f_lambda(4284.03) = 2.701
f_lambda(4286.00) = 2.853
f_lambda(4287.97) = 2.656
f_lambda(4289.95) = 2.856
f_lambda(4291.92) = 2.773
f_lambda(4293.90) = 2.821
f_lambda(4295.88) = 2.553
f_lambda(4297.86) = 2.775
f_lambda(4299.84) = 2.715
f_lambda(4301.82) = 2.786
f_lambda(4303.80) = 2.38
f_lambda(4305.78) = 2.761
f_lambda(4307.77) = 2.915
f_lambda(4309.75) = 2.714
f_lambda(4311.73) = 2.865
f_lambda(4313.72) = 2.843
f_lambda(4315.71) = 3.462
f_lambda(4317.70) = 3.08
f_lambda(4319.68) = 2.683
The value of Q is 0.09 mag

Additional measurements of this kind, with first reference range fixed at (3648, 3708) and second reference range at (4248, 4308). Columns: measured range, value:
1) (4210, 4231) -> 0.126 mag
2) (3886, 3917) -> 0.047 mag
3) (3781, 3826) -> 0.056 mag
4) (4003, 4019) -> 0.123 mag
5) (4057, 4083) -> 0.071 mag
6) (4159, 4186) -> 0.131 mag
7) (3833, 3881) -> -0.026 mag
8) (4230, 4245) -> 0.134 mag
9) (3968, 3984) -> 0.050 mag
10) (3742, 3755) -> 0.015 mag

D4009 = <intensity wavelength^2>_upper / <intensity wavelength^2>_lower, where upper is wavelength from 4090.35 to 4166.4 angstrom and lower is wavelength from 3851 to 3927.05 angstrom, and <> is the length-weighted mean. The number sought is 0.87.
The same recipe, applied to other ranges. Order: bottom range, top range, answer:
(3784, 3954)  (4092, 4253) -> 0.89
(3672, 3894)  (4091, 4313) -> 0.86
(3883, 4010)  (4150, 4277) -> 0.92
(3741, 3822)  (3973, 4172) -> 0.91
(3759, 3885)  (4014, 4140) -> 0.91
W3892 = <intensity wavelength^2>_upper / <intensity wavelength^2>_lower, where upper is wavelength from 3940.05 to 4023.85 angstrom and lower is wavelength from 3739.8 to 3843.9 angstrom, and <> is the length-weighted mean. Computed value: 0.95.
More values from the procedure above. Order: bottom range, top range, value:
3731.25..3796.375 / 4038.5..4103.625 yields 0.91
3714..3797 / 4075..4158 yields 0.84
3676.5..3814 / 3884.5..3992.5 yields 0.90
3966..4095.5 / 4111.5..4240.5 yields 0.92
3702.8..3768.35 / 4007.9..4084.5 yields 0.82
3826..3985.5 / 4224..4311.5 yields 0.94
